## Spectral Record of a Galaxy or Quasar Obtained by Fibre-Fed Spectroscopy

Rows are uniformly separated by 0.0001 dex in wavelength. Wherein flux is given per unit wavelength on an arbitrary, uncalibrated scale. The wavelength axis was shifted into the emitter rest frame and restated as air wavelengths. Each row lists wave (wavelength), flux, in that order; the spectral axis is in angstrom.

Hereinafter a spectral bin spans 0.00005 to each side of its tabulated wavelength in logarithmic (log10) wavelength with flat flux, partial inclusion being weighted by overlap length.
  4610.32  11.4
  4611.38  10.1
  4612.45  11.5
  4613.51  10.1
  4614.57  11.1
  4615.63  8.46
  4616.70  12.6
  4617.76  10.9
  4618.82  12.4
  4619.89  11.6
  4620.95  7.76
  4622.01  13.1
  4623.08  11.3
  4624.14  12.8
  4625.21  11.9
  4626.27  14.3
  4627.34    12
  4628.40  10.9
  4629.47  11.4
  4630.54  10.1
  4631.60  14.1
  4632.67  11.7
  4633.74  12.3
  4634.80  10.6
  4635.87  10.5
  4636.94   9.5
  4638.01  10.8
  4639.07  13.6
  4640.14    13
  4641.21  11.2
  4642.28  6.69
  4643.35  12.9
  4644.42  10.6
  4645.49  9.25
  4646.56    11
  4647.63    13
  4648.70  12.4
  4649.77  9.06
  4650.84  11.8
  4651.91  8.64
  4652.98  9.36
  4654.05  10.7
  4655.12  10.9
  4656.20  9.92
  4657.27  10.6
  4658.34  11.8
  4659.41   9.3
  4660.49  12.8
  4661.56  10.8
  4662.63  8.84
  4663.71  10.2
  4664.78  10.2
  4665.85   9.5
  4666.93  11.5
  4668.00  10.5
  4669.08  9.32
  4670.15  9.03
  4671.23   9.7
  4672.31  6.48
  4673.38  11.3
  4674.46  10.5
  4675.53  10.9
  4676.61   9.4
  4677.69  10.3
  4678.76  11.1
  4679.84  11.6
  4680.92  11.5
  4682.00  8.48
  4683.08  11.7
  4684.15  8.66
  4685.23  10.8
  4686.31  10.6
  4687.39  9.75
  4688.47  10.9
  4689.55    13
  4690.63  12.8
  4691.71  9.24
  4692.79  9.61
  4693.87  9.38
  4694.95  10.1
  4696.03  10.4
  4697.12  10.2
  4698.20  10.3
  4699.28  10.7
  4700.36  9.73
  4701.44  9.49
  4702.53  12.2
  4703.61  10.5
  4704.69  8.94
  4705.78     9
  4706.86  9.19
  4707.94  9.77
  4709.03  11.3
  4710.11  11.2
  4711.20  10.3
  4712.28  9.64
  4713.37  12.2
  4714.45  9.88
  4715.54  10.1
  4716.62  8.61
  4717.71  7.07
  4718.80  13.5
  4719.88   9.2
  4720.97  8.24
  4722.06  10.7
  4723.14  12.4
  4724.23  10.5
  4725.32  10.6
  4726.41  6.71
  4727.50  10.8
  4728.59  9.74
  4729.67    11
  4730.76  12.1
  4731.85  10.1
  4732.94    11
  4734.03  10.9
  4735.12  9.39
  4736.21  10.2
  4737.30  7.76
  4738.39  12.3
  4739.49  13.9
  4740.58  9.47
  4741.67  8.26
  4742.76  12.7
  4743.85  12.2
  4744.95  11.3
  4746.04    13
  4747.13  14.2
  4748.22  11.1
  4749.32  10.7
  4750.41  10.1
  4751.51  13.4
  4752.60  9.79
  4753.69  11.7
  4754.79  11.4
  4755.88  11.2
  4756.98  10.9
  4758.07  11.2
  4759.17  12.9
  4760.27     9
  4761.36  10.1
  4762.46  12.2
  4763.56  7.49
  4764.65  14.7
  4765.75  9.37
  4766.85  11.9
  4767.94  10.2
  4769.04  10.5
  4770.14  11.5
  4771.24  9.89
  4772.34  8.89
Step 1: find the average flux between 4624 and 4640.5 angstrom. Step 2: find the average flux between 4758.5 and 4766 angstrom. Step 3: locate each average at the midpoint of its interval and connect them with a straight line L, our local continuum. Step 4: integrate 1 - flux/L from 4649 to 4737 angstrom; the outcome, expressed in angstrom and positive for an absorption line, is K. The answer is 8.68 angstrom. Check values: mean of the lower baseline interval 11.8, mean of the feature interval 10.3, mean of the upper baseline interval 10.9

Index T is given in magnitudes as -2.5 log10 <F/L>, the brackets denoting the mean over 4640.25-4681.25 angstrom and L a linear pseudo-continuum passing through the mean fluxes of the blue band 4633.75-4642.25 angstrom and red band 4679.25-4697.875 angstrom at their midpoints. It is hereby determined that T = 0.04 mag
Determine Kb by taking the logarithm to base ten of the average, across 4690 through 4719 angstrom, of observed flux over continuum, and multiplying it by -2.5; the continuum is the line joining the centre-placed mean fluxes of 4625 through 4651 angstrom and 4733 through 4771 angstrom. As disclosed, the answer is 0.11 mag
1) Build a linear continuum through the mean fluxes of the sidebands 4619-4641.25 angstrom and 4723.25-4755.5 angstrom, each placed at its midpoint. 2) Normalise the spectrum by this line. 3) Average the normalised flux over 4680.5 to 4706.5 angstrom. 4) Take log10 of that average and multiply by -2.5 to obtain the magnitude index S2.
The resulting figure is 0.09 mag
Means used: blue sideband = 11.7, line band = 10.3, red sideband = 10.9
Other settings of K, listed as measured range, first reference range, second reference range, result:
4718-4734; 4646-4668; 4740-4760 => 1.1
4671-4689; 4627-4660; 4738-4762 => 1.4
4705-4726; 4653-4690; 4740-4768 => 1.3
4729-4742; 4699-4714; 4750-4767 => 0.2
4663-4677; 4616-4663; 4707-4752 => 1.4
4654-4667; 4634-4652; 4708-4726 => 0.3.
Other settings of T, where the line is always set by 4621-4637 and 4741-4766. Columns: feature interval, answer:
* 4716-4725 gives 0.136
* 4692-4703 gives 0.130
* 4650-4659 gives 0.120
